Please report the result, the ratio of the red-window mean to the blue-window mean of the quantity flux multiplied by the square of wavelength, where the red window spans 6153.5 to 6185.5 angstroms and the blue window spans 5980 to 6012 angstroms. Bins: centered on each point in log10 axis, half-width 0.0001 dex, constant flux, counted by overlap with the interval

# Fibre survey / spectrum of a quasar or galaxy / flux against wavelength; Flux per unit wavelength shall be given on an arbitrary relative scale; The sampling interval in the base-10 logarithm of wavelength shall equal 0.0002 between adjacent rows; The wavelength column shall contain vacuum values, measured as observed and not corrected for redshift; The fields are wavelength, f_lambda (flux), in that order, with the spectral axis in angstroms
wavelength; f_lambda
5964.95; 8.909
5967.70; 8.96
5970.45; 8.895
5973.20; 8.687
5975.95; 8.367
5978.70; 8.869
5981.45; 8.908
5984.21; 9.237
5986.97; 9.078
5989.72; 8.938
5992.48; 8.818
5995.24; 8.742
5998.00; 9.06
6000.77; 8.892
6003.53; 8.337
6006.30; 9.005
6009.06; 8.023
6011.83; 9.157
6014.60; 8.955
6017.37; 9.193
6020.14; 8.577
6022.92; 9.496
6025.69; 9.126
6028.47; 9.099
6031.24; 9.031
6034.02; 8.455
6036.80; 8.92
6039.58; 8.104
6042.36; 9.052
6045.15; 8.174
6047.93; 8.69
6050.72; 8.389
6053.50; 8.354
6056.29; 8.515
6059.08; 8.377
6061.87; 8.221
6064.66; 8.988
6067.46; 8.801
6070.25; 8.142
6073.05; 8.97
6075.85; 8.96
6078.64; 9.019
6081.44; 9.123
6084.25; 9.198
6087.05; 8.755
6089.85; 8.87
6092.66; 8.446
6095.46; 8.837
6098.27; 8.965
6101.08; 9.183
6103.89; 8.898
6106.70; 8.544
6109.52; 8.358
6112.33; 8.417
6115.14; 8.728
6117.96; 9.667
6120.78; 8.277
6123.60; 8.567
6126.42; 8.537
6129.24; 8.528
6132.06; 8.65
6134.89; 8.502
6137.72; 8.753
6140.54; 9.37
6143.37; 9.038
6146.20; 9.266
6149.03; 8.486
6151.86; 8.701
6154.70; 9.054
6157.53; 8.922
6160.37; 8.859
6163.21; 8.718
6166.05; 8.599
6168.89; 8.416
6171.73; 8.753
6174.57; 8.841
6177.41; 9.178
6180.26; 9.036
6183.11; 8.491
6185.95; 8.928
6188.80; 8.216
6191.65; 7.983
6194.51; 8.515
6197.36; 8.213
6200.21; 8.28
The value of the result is 1.06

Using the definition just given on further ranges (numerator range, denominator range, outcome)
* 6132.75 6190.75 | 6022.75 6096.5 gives 1.04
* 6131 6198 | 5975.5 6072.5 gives 1.05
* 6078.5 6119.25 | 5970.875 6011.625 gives 1.04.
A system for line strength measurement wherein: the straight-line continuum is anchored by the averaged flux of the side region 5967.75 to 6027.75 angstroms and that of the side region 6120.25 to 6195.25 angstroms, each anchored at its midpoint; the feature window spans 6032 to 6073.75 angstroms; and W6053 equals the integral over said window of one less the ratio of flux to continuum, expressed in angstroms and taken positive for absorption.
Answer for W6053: 1.32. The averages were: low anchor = 8.88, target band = 8.54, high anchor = 8.72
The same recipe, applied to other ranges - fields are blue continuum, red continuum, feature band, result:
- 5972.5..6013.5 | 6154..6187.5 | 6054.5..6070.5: 0.5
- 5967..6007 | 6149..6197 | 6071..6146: -0.6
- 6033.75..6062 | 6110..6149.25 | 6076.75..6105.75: -1.0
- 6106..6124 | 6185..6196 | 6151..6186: -1.4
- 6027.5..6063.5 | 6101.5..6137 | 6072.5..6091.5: -0.8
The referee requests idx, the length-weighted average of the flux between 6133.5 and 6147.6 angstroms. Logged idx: 8.99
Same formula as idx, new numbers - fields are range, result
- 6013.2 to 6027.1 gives 9.07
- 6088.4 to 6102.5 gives 8.86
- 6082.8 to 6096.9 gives 8.82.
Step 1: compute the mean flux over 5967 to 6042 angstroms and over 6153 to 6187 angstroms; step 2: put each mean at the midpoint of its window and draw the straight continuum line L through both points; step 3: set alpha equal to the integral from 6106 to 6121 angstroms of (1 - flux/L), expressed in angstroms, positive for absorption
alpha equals 0.2 angstroms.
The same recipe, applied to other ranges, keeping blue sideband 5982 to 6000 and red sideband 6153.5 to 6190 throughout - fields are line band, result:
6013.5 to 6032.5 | -0.3 angstroms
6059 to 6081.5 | 0.4 angstroms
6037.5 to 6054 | 0.8 angstroms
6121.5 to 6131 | 0.3 angstroms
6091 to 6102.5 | 0.0 angstroms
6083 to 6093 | 0.0 angstroms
